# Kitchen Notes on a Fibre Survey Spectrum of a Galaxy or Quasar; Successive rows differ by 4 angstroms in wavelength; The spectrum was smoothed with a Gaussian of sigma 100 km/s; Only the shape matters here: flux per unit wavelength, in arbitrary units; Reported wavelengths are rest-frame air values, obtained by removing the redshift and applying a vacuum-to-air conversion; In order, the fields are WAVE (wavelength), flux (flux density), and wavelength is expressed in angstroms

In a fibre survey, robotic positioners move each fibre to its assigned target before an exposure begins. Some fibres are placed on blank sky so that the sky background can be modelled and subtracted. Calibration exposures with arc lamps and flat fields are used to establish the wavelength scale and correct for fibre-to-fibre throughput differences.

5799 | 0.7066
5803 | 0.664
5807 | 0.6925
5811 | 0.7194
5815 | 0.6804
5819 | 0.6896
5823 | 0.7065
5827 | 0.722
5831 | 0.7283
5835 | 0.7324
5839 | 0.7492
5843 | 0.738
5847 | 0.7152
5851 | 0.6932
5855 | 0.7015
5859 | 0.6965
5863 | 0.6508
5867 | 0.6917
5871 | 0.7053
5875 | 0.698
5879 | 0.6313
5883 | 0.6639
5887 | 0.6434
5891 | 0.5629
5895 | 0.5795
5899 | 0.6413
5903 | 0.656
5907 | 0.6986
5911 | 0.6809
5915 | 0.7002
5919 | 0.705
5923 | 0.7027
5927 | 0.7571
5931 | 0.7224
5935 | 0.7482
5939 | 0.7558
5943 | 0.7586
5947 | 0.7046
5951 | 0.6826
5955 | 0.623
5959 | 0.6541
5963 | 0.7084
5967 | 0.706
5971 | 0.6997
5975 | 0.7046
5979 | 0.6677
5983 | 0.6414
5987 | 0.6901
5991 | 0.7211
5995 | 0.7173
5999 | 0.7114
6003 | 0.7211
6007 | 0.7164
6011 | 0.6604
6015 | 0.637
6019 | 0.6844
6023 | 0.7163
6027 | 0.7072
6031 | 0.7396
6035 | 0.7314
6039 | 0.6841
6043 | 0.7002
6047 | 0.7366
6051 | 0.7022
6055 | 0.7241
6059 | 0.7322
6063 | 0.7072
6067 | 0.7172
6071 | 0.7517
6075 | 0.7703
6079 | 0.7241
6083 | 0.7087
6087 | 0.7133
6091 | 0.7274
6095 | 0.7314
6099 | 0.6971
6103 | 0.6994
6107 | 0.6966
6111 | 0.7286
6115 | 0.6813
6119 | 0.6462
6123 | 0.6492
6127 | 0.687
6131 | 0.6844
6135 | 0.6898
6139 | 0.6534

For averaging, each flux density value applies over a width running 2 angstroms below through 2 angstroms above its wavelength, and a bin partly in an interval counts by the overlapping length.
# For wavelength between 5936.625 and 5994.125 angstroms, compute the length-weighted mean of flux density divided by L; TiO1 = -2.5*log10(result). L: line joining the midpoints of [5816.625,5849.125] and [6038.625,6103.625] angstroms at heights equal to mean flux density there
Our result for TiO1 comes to 0.040 mag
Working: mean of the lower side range 0.722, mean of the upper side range 0.721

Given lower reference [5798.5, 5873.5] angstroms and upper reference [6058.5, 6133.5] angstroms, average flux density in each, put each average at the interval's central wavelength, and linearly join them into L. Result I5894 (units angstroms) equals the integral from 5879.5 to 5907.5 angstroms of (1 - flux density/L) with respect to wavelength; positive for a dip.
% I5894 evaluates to 2.9 angstroms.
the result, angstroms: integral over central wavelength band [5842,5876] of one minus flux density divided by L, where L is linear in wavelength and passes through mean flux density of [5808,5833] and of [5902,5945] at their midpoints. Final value 0.64 angstroms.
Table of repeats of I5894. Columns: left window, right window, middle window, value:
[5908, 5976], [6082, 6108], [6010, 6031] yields 0.6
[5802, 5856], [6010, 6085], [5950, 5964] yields 1.0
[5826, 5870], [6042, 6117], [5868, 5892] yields 1.9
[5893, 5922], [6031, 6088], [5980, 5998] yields 0.1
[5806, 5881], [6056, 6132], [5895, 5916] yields 1.2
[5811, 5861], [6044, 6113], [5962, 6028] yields 2.2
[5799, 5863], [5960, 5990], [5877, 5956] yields 1.6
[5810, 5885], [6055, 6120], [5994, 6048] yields 0.6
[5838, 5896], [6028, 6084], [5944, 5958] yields 0.4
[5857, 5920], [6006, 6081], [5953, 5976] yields 0.2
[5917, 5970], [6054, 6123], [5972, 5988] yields 0.8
